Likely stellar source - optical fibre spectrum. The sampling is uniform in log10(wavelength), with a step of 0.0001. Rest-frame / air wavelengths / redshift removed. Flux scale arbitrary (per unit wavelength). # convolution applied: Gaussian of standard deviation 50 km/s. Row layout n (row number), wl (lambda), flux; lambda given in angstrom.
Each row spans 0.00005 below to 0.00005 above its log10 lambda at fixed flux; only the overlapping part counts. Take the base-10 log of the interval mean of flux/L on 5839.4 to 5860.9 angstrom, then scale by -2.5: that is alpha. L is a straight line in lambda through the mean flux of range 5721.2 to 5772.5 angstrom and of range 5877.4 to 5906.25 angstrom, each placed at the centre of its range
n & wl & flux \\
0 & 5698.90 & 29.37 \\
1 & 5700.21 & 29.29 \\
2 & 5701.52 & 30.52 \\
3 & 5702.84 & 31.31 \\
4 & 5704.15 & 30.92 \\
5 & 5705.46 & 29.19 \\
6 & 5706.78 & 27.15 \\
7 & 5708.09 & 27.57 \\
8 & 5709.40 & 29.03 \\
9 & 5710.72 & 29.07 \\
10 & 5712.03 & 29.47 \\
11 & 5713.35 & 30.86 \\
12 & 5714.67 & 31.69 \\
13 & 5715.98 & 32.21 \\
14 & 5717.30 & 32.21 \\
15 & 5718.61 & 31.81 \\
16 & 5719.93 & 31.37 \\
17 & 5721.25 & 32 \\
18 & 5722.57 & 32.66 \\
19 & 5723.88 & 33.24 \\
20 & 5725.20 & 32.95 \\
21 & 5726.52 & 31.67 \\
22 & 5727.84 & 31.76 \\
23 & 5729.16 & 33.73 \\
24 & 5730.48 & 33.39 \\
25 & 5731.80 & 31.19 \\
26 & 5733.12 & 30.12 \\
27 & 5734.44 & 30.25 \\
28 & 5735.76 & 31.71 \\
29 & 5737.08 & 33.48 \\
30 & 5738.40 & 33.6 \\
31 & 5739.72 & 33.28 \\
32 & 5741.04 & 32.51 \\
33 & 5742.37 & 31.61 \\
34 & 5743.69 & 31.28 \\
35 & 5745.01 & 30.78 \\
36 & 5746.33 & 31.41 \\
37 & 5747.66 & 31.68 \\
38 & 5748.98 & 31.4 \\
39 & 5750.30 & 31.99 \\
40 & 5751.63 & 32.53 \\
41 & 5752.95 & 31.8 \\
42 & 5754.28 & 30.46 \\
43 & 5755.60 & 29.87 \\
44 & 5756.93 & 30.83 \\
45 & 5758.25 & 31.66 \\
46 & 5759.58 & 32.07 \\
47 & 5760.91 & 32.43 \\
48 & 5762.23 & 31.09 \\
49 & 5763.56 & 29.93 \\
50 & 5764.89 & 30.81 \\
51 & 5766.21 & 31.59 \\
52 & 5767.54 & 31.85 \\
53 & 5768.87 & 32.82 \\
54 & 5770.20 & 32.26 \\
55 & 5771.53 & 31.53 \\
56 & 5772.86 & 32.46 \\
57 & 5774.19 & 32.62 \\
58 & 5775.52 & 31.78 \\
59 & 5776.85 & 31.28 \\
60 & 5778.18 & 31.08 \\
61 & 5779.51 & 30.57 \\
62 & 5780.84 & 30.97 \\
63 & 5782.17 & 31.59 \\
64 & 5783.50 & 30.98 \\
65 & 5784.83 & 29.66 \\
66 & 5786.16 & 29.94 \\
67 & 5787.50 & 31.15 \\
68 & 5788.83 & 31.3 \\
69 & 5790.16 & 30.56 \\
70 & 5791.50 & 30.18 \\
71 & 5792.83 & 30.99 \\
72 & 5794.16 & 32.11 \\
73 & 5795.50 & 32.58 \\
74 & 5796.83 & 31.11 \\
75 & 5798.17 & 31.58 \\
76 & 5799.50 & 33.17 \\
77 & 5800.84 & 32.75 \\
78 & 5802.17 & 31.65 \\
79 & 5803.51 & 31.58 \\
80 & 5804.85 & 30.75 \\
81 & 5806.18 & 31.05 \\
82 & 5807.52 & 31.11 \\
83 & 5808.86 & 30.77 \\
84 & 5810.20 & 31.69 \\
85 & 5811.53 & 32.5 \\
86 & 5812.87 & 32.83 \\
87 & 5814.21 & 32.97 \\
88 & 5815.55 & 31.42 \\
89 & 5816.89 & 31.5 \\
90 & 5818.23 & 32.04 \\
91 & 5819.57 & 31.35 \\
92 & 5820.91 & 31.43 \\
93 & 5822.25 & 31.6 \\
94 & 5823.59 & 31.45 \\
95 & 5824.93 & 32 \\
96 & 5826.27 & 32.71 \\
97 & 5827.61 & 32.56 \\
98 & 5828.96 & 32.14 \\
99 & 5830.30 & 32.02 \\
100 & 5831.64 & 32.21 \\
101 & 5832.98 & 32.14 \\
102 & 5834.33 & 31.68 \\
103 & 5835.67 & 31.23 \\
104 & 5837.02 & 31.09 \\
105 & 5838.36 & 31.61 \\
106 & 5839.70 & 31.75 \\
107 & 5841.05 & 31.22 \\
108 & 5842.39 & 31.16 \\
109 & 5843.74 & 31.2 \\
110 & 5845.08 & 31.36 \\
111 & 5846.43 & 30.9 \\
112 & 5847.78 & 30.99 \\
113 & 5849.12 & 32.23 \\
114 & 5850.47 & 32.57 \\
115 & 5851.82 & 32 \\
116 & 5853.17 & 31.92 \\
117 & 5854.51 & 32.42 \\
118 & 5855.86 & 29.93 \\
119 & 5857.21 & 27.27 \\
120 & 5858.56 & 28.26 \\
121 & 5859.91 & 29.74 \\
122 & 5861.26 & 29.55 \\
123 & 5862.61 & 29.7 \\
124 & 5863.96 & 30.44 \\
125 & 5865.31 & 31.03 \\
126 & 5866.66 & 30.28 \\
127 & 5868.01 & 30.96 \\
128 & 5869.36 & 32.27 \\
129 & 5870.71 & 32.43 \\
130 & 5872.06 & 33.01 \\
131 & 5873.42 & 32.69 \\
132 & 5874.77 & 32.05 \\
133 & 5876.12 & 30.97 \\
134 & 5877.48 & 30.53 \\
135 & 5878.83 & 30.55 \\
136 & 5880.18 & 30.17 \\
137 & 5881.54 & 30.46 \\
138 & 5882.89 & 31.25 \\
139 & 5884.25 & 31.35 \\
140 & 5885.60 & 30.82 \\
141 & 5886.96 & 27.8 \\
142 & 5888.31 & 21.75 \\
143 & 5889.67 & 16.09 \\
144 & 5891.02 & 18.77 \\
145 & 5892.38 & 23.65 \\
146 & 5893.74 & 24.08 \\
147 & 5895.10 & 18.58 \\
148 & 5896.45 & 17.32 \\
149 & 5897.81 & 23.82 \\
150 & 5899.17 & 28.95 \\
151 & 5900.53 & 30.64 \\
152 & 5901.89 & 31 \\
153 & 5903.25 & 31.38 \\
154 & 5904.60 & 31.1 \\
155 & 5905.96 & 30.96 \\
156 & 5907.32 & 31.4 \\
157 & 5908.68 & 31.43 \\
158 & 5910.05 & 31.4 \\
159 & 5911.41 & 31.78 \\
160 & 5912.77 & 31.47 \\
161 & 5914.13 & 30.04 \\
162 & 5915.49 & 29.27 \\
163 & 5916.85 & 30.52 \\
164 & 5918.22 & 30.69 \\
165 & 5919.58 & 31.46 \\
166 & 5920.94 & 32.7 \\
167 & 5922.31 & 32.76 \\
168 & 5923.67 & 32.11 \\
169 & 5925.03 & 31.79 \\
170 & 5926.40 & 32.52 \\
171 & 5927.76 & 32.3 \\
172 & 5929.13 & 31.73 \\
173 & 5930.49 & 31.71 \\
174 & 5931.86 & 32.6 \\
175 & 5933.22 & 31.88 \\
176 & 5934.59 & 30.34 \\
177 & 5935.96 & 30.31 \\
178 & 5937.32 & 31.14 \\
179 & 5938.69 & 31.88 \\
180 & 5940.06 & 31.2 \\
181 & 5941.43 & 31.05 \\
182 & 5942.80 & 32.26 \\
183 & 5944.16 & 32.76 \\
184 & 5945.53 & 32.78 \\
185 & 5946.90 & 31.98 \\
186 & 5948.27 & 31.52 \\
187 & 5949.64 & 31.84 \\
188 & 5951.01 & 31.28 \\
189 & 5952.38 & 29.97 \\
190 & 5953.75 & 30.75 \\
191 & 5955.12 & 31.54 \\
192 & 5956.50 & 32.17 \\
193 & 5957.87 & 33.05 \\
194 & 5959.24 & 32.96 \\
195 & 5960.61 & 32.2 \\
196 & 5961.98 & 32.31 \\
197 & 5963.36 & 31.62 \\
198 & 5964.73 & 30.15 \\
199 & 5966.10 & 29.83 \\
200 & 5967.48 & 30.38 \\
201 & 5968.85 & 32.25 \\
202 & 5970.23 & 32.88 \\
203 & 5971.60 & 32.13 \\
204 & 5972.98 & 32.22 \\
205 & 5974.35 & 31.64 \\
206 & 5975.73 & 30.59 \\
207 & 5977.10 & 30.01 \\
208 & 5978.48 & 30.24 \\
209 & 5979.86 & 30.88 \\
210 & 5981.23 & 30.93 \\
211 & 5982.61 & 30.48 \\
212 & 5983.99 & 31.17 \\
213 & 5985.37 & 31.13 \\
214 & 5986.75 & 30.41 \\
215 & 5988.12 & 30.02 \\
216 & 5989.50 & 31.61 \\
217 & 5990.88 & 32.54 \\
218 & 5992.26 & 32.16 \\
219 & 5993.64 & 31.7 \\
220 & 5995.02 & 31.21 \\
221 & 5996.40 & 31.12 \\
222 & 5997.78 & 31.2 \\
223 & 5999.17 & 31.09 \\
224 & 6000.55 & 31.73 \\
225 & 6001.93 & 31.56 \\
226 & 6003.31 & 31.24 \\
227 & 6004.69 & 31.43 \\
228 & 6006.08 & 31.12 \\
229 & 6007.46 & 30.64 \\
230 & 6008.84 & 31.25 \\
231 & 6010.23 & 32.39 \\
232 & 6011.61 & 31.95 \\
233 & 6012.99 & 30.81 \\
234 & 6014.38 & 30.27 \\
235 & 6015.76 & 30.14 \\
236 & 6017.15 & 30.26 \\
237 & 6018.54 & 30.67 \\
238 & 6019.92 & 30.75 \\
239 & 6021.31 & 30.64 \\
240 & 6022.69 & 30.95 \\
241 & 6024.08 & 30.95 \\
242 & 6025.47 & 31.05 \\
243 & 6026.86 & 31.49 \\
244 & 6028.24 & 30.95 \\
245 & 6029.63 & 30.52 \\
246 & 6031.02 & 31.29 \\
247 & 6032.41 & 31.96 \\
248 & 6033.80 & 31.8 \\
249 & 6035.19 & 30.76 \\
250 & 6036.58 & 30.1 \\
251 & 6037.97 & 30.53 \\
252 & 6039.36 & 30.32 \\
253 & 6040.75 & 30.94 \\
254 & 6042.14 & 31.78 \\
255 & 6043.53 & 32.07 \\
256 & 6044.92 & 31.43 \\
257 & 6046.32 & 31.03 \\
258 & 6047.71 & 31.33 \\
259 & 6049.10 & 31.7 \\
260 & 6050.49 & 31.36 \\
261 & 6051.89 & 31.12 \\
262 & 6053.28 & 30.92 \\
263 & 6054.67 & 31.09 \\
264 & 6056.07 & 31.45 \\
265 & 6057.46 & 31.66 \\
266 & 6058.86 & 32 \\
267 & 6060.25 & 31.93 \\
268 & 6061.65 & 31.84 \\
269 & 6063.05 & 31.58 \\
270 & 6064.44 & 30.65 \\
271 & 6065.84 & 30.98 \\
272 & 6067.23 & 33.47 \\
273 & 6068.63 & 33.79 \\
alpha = -0.10 mag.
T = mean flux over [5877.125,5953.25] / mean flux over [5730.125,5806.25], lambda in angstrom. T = 0.94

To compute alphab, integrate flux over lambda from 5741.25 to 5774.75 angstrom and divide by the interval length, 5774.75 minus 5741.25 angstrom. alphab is 31.6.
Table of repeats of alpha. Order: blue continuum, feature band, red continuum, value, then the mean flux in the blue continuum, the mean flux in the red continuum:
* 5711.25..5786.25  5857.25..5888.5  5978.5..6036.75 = 0.034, 31.7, 31.1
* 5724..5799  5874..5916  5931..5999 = 0.123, 31.6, 31.4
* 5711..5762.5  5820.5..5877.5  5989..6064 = 0.009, 31.8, 31.2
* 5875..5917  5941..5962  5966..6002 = -0.065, 28.1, 31.2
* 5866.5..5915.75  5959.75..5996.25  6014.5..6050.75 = -0.041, 28.7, 31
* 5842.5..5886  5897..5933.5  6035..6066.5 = 0.001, 31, 31.3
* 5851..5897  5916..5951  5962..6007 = -0.061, 28.6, 31.2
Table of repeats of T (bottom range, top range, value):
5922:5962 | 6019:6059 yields 0.98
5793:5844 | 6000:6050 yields 0.98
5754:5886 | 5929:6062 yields 1.00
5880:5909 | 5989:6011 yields 1.17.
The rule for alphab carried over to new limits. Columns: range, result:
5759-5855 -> 31.6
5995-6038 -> 31.1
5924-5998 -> 31.5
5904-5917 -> 31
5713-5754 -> 32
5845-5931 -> 29.7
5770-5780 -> 31.7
